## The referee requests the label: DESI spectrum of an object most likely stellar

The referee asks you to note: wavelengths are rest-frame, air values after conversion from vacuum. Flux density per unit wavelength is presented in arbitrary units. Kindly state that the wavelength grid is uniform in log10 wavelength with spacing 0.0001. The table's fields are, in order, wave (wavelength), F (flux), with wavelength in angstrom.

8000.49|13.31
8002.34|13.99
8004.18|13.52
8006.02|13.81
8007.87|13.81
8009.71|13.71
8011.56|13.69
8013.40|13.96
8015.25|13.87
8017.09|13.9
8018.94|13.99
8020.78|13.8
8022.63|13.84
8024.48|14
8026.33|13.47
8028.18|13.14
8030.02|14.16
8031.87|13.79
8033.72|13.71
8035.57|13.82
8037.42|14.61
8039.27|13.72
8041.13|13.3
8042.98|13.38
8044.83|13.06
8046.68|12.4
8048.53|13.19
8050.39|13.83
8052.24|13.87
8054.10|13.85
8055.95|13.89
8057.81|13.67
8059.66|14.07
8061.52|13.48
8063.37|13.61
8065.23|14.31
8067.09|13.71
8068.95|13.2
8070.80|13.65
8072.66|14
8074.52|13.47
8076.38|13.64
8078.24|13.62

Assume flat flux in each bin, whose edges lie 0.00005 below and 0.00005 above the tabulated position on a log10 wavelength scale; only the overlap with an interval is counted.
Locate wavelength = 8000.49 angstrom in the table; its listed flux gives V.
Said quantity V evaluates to 13.31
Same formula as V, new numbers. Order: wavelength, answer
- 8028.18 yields 13.14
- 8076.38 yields 13.64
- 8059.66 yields 14.07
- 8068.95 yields 13.2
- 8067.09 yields 13.71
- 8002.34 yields 13.99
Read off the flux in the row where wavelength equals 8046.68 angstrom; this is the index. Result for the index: 12.4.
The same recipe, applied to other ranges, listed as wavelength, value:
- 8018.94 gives 13.99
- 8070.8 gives 13.65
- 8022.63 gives 13.84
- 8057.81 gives 13.67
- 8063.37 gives 13.61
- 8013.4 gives 13.96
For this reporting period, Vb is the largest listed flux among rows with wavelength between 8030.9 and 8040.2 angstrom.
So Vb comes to 14.61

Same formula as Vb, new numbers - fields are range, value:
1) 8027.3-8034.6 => 14.16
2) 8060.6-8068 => 14.31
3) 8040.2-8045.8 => 13.38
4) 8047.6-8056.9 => 13.89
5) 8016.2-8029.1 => 14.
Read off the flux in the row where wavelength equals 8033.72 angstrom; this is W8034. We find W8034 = 13.71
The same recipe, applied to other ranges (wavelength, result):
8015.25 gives 13.87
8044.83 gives 13.06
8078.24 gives 13.62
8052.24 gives 13.87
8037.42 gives 14.61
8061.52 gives 13.48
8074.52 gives 13.47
